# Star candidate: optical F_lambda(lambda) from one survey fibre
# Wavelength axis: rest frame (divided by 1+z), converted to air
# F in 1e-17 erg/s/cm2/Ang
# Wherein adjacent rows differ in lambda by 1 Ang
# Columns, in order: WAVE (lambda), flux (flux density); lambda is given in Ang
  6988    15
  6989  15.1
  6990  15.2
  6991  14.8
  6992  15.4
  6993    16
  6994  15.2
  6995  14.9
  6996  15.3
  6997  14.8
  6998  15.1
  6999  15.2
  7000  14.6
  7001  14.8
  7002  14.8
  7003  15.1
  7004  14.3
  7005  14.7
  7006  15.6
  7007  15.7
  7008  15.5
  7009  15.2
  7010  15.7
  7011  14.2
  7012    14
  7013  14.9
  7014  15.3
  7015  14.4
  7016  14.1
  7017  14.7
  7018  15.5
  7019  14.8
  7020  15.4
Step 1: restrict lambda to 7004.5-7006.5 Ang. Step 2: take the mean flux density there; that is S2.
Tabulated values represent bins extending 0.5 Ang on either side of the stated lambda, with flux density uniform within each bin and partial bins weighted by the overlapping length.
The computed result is 15.1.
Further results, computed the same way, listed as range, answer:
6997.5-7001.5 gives 14.9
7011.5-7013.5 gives 14.4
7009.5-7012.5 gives 14.6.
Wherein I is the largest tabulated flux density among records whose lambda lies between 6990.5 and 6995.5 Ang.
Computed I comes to 16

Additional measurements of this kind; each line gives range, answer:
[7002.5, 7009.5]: 15.7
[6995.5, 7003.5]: 15.3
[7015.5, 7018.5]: 15.5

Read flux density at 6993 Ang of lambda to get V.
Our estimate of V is 16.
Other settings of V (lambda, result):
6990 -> 15.2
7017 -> 14.7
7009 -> 15.2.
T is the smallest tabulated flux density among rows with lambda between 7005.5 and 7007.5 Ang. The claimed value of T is 15.6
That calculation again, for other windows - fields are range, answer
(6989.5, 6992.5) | 14.8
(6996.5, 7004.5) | 14.3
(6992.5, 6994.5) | 15.2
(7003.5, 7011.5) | 14.2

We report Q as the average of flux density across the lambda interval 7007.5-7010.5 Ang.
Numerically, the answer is 15.5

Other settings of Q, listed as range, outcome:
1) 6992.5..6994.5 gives 15.6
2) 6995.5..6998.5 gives 15.1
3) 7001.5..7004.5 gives 14.7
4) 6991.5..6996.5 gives 15.4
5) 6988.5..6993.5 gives 15.3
